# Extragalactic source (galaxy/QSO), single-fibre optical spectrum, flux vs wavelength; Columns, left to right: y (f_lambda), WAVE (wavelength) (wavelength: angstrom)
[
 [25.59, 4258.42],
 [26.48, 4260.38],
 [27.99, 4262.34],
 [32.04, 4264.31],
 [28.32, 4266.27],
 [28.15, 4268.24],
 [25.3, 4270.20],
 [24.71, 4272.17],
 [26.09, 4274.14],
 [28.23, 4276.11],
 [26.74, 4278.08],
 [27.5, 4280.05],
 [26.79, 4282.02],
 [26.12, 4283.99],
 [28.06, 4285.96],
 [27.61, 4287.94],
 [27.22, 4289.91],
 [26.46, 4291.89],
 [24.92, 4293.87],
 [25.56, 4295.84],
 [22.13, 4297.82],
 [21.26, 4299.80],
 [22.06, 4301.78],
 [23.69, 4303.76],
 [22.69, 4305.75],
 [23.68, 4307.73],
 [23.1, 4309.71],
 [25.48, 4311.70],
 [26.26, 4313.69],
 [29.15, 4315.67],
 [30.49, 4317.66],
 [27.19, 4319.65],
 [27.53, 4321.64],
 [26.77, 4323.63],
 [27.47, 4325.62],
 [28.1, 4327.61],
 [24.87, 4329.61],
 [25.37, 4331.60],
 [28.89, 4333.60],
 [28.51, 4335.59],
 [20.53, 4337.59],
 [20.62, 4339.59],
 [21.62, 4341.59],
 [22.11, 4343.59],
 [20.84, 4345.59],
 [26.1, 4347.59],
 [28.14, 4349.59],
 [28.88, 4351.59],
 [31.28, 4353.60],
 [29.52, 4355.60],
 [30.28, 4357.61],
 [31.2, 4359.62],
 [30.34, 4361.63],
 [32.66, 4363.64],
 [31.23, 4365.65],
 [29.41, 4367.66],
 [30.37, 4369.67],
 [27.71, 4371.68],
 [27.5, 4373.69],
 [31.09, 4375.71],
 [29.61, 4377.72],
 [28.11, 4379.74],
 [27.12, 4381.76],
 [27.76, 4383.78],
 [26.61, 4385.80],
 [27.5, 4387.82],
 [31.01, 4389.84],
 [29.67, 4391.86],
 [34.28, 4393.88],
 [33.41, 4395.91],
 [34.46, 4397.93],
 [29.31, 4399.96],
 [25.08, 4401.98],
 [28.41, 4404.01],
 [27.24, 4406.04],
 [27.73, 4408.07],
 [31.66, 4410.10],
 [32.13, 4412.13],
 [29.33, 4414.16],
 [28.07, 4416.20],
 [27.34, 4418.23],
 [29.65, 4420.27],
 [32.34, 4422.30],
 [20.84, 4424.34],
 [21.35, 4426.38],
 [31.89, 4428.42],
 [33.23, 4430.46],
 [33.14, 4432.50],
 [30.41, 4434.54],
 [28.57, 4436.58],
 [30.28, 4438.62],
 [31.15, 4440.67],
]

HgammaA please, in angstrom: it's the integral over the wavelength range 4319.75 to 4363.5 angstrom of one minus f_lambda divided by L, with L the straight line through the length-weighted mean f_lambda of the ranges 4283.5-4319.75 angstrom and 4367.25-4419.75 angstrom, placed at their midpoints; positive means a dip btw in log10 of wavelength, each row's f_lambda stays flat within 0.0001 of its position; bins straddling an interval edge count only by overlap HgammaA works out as 0.6 angstrom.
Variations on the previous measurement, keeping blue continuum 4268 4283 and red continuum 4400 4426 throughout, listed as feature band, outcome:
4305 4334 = 0.7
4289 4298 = 0.4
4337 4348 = 2.2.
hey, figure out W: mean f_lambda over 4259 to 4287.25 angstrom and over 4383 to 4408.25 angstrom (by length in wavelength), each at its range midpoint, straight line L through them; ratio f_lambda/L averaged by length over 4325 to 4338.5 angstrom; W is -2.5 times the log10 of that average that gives 0.083 mag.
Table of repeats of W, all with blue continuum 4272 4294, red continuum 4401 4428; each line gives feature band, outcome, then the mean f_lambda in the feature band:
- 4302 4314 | 0.13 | 23.9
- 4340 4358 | 0.05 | 26.2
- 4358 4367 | -0.14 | 31.2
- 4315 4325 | -0.04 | 28.2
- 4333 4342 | 0.14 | 24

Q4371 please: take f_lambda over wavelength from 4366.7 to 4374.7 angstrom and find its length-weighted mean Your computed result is 28.8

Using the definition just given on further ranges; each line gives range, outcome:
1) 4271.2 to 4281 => 26.6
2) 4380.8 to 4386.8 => 27.2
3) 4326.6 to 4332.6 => 26.1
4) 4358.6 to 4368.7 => 31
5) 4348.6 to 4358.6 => 29.6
